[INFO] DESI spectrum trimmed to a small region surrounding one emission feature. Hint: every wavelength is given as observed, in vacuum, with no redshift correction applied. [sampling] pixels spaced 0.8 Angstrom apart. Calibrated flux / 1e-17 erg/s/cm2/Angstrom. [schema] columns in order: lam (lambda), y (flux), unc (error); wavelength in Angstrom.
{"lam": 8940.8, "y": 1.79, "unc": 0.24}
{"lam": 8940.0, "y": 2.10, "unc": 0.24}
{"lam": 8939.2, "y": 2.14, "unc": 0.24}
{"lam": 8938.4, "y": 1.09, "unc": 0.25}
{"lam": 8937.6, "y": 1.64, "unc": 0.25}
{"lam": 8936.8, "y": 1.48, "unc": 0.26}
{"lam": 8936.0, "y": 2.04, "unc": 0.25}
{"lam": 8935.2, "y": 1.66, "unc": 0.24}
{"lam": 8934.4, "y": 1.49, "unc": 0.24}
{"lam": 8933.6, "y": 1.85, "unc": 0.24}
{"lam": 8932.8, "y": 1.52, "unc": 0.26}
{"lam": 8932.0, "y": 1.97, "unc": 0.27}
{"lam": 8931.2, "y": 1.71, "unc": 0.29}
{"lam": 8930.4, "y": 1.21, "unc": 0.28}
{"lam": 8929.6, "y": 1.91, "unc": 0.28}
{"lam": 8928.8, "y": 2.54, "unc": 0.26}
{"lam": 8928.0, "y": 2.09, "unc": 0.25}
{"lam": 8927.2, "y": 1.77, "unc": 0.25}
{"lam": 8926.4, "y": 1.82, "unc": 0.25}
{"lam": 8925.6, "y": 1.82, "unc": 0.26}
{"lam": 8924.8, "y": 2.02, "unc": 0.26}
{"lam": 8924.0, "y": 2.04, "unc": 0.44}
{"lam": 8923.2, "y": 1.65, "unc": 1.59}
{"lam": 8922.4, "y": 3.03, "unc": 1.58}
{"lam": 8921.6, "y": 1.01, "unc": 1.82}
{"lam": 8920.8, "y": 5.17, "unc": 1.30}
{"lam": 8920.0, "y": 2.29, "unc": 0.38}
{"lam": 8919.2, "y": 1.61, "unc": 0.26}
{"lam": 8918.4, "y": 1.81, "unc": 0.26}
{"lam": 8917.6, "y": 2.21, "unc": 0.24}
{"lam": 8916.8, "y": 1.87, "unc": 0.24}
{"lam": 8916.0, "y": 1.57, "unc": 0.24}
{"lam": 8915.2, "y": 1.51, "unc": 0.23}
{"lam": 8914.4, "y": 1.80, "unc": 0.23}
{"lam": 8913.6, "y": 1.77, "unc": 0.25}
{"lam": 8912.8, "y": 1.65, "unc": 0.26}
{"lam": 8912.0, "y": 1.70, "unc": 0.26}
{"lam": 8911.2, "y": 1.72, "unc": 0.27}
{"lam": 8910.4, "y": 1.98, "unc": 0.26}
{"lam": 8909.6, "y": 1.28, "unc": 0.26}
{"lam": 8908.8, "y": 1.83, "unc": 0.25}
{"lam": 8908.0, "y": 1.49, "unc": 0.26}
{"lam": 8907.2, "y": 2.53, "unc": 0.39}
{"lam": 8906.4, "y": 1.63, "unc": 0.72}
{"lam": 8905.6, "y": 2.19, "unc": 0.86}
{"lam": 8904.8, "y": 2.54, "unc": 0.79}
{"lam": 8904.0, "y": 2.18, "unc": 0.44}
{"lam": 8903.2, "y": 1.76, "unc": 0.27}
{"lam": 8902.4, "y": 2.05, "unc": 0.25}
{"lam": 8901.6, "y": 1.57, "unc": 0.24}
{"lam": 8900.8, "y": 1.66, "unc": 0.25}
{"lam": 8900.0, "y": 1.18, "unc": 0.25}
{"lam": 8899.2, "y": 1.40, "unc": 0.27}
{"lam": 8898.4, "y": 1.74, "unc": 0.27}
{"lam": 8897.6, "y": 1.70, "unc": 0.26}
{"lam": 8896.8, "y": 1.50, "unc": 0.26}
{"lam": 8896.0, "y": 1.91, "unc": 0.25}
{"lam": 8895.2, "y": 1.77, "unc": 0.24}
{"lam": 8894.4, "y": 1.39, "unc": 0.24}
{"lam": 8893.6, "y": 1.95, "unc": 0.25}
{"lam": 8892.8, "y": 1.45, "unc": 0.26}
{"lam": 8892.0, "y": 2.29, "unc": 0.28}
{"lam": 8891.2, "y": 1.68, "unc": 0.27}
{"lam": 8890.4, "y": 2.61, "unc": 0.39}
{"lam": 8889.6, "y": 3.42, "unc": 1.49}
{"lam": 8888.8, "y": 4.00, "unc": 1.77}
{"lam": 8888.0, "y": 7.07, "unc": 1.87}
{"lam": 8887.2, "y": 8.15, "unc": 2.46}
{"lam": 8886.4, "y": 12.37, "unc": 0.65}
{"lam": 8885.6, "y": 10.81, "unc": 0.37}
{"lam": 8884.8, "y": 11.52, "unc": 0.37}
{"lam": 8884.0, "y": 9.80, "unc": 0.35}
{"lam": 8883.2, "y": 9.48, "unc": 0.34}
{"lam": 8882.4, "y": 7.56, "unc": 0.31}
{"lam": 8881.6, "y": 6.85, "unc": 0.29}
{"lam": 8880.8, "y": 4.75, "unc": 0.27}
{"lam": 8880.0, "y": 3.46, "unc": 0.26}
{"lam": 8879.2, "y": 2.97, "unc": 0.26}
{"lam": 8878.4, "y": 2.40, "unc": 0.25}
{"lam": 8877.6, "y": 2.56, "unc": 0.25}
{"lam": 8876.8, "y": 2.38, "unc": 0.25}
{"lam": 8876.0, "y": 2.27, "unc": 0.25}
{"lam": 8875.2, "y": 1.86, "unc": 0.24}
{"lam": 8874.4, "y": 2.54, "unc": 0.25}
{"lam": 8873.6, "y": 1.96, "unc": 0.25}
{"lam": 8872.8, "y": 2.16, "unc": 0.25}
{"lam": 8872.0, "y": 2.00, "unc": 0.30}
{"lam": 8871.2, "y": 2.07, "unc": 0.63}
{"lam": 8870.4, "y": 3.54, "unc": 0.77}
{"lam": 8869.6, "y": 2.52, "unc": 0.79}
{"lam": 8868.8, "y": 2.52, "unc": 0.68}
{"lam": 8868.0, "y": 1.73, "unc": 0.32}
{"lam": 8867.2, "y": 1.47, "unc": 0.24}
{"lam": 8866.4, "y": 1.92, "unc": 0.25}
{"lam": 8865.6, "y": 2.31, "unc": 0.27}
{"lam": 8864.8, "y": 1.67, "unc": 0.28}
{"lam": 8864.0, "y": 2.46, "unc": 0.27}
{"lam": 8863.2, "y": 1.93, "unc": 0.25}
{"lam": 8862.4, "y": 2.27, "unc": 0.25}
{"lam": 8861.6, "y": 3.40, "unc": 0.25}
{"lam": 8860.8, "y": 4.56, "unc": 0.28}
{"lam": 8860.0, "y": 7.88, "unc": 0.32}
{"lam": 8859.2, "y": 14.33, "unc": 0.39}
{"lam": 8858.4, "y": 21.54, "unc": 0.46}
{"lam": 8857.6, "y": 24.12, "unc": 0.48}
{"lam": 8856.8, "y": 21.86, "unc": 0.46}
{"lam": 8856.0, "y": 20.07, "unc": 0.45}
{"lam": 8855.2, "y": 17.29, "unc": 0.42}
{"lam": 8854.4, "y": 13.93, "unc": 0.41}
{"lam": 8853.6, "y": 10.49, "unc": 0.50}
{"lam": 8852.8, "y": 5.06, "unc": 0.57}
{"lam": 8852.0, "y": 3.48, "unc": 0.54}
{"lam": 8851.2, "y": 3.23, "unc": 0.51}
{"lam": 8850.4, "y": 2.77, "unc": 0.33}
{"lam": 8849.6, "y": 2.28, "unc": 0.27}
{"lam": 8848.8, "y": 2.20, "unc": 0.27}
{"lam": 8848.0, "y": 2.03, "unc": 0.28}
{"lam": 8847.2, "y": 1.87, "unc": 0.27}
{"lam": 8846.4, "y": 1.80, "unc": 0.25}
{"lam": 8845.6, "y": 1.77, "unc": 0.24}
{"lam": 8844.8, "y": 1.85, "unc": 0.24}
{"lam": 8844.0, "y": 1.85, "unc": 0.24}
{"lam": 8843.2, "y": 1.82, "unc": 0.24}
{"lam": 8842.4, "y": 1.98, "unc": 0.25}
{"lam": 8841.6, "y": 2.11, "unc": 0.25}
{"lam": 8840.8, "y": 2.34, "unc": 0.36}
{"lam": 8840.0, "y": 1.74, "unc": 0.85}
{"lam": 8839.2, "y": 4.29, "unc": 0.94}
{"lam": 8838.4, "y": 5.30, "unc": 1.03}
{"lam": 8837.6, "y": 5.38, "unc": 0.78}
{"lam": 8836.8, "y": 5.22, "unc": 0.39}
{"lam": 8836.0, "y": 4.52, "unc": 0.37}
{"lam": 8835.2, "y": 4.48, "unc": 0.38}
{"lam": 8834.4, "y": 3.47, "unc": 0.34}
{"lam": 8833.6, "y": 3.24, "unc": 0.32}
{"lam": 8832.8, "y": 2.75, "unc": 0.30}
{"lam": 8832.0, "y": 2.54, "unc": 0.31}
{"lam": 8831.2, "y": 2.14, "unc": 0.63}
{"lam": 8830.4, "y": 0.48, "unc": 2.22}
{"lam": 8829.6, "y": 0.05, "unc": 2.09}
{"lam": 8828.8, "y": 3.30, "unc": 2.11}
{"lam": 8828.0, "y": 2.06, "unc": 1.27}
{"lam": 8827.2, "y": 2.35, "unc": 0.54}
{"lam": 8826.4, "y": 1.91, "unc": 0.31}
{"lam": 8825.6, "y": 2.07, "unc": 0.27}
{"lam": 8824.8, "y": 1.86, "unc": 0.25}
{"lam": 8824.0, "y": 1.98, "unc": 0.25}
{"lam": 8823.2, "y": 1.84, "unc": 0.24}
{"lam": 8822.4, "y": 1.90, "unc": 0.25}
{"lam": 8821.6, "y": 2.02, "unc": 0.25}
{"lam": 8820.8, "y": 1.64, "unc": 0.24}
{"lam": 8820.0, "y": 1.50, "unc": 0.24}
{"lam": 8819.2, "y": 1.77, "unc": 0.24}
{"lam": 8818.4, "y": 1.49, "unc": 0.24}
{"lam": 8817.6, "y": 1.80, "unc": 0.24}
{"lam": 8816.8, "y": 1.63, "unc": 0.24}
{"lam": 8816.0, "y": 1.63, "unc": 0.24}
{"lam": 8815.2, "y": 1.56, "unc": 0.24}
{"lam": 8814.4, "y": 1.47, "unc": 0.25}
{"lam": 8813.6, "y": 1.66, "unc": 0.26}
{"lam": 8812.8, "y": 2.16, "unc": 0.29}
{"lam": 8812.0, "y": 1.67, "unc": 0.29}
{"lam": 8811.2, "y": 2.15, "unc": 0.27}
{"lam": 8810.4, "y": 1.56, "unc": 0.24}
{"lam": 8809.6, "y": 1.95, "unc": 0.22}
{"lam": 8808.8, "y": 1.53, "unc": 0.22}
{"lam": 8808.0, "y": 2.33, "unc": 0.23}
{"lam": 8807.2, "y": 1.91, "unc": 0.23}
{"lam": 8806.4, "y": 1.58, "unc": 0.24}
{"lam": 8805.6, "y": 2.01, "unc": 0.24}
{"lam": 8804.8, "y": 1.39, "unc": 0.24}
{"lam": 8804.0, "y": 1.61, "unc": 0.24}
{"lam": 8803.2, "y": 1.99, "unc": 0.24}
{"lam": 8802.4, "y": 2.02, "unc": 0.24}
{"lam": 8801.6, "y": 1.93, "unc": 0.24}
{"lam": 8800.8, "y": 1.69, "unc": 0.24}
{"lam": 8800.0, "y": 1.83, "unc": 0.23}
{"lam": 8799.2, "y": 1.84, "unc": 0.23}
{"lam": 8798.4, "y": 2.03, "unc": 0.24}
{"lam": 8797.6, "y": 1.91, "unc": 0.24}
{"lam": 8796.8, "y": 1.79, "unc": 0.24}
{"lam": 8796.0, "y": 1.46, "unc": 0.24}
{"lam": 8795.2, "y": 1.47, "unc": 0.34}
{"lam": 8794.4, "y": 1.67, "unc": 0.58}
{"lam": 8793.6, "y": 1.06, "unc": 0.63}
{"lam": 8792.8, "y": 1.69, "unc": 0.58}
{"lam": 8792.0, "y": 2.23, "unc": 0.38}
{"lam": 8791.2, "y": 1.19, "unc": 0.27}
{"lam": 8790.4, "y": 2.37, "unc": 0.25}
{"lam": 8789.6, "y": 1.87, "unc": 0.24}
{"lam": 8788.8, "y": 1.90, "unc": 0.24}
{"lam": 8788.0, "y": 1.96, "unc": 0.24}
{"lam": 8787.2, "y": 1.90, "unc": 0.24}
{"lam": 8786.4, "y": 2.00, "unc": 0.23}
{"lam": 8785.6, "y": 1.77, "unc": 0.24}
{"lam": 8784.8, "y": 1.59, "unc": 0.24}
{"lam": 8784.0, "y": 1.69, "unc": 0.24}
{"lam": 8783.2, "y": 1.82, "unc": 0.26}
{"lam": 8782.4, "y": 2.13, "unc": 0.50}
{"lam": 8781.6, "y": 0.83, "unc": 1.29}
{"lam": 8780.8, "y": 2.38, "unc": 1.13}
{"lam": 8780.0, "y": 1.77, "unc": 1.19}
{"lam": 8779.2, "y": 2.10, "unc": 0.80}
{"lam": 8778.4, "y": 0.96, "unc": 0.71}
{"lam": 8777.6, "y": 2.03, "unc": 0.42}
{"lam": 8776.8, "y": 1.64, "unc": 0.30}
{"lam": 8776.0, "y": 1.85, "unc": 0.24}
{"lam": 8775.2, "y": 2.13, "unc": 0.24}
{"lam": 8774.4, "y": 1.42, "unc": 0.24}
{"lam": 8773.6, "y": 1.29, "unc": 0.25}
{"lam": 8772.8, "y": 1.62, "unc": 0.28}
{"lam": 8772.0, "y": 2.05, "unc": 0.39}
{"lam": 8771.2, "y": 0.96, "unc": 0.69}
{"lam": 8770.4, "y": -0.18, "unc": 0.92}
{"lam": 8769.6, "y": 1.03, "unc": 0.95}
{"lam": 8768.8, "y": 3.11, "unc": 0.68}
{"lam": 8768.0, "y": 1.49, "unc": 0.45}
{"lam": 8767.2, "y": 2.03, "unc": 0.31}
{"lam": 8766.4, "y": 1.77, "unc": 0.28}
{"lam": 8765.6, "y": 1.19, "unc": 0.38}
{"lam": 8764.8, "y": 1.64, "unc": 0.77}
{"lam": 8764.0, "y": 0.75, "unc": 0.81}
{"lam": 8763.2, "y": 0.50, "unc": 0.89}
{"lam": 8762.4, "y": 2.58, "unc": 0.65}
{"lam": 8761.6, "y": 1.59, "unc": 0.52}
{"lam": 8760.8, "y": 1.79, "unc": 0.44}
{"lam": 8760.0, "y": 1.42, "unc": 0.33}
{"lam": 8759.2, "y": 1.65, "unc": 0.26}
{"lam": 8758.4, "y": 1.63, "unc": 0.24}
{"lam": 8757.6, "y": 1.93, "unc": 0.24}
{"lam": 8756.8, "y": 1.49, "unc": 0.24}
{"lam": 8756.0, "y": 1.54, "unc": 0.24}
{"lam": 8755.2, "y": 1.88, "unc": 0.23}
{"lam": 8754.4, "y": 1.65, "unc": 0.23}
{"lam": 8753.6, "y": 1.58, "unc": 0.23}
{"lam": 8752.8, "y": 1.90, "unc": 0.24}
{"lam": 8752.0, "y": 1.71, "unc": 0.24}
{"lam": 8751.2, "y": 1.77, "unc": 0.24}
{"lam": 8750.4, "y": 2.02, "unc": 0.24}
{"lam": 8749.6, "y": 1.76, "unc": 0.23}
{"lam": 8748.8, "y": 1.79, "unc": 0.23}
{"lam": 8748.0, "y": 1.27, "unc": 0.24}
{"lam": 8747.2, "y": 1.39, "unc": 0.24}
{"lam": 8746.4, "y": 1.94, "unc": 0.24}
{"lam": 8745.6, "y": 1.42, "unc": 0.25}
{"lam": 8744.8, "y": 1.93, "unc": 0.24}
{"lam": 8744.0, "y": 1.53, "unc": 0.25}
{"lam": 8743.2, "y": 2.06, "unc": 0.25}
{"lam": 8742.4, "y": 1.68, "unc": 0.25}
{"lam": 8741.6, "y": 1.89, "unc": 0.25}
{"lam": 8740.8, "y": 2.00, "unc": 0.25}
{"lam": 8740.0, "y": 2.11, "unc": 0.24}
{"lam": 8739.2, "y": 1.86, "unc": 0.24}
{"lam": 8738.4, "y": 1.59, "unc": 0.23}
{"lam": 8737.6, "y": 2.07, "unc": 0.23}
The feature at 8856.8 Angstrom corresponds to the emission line H-alpha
